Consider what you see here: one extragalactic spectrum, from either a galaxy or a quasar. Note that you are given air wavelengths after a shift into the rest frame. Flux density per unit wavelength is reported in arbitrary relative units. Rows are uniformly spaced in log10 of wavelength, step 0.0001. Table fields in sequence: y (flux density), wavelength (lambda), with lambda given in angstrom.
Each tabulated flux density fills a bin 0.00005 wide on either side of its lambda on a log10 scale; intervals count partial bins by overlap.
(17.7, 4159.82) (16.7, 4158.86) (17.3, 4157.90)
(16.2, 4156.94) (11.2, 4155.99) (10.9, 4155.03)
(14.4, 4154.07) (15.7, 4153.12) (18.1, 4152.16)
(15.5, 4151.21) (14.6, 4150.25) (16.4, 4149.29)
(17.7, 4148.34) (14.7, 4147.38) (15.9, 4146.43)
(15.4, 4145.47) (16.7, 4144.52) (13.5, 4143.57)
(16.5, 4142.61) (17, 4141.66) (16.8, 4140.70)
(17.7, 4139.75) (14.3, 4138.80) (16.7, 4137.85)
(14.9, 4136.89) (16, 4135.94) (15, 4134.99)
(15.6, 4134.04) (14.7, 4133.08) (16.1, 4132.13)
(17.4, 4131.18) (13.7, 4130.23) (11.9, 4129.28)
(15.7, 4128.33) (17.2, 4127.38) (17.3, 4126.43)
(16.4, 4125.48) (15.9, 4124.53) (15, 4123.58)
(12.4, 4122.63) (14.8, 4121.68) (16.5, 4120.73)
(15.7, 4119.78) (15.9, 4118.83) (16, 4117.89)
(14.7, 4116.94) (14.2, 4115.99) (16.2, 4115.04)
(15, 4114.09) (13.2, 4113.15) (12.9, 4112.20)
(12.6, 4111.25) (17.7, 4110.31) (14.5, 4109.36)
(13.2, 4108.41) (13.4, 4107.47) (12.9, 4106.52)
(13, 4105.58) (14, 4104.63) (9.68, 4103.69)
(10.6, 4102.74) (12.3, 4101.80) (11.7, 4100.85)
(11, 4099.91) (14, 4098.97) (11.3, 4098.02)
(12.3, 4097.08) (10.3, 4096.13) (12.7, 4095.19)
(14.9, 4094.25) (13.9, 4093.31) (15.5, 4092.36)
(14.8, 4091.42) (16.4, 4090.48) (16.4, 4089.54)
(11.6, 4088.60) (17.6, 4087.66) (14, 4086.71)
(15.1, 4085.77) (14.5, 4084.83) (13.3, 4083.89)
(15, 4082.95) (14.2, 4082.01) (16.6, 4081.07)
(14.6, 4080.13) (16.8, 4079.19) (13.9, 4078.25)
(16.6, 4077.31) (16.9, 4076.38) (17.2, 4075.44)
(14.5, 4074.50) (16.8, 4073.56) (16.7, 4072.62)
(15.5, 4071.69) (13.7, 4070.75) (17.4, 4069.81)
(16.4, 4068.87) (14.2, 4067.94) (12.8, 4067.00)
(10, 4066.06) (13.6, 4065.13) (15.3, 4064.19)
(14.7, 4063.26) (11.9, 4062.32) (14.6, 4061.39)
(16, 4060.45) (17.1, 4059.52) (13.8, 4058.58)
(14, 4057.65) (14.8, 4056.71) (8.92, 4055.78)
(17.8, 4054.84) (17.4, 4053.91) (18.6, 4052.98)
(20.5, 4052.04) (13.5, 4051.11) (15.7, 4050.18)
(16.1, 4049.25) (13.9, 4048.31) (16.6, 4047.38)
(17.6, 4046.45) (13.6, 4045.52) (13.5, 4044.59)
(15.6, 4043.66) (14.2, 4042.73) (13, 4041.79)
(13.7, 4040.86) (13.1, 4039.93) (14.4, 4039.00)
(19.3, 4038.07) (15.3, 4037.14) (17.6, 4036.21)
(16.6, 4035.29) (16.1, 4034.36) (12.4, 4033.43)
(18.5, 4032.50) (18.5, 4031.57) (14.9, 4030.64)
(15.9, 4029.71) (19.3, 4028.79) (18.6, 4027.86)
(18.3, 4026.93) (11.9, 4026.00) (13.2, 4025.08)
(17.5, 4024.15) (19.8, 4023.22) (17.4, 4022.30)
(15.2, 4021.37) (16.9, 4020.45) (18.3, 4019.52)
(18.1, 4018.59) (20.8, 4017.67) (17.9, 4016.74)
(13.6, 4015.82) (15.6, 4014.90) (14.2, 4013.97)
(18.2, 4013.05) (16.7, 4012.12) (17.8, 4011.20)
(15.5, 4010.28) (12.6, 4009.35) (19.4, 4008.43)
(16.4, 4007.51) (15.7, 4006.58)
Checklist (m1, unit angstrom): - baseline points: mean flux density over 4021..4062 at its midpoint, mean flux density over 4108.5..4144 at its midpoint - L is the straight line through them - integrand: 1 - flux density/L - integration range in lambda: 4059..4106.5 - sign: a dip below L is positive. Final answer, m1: 3.9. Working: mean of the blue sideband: 15.8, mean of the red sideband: 15.3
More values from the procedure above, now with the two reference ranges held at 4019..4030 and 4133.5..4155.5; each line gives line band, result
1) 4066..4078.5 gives 0.8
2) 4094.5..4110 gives 3.5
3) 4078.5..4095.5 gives 1.4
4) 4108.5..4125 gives 1.1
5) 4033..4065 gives 2.8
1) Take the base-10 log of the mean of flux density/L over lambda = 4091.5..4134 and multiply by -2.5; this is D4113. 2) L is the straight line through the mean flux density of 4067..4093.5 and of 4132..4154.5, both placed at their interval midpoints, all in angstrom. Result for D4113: 0.108 mag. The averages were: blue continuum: 15.3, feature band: 14.1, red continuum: 15.8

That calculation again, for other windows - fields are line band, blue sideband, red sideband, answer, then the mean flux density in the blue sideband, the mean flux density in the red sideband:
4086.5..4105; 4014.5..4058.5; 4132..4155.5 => 0.193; 16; 15.6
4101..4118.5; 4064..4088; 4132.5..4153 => 0.138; 15.1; 15.9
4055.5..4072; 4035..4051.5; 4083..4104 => 0.020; 15.2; 13.4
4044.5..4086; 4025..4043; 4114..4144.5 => 0.038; 15.8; 15.5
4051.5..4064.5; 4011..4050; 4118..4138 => 0.041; 16.2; 15.5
